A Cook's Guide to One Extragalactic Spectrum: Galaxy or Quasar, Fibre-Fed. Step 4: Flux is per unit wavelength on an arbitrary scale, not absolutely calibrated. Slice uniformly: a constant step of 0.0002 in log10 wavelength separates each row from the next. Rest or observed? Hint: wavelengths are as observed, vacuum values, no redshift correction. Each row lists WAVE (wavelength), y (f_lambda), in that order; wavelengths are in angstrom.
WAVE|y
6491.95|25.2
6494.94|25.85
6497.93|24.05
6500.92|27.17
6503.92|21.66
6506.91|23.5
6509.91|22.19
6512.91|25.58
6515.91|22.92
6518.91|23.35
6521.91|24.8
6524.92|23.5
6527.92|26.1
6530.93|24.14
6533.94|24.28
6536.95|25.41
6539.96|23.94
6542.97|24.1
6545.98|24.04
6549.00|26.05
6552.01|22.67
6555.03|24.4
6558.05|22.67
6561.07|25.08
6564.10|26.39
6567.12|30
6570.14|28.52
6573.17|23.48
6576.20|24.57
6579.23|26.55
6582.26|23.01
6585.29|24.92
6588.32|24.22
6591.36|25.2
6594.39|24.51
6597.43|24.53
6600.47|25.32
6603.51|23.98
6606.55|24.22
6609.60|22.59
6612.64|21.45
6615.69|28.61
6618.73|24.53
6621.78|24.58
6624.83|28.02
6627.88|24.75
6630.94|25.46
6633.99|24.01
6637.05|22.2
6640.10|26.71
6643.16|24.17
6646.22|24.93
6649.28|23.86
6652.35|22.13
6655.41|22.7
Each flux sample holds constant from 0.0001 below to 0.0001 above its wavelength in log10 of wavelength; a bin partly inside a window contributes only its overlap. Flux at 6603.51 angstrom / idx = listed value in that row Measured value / 23.98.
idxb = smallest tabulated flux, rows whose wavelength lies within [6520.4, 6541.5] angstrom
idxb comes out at 23.5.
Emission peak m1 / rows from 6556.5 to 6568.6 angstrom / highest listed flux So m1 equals 30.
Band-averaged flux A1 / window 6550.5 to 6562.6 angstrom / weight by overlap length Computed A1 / 23.7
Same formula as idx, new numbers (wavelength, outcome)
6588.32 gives 24.22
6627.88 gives 24.75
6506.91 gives 23.5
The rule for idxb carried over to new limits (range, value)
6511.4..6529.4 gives 22.92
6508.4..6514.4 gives 22.19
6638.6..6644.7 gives 24.17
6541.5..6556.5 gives 22.67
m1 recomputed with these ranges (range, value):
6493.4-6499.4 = 25.85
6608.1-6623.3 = 28.61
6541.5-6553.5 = 26.05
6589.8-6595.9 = 25.2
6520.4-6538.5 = 26.1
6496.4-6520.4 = 27.17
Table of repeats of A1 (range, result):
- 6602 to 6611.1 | 23.6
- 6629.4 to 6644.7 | 24.5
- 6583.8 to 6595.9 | 24.7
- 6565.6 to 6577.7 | 26.6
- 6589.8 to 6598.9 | 24.7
